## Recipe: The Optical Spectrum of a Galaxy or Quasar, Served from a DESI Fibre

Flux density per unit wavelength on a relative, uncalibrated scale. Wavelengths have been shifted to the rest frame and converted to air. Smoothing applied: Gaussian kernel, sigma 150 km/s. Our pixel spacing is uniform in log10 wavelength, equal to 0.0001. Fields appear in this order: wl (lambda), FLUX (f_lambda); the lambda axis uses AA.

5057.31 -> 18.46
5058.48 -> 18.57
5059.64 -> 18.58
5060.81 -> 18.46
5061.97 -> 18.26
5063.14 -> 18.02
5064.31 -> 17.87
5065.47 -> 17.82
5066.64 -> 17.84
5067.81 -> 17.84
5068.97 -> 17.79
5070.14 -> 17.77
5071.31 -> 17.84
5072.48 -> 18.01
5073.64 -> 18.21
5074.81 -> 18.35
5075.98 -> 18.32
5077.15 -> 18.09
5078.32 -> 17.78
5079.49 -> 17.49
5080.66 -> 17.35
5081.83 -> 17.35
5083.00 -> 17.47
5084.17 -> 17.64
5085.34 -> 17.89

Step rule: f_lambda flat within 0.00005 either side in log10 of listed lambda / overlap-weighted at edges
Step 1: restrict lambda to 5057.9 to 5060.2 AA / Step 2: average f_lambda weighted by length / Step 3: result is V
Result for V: 18.6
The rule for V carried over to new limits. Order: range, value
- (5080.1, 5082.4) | 17.3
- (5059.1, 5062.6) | 18.4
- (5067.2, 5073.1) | 17.9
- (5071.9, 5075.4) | 18.2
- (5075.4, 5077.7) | 18.2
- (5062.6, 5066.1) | 17.9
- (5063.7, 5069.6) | 17.8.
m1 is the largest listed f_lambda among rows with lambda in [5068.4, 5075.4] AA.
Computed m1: 18.35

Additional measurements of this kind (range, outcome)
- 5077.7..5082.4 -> 17.78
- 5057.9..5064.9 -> 18.58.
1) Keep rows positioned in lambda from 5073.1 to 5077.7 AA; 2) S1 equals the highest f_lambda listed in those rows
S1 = 18.35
